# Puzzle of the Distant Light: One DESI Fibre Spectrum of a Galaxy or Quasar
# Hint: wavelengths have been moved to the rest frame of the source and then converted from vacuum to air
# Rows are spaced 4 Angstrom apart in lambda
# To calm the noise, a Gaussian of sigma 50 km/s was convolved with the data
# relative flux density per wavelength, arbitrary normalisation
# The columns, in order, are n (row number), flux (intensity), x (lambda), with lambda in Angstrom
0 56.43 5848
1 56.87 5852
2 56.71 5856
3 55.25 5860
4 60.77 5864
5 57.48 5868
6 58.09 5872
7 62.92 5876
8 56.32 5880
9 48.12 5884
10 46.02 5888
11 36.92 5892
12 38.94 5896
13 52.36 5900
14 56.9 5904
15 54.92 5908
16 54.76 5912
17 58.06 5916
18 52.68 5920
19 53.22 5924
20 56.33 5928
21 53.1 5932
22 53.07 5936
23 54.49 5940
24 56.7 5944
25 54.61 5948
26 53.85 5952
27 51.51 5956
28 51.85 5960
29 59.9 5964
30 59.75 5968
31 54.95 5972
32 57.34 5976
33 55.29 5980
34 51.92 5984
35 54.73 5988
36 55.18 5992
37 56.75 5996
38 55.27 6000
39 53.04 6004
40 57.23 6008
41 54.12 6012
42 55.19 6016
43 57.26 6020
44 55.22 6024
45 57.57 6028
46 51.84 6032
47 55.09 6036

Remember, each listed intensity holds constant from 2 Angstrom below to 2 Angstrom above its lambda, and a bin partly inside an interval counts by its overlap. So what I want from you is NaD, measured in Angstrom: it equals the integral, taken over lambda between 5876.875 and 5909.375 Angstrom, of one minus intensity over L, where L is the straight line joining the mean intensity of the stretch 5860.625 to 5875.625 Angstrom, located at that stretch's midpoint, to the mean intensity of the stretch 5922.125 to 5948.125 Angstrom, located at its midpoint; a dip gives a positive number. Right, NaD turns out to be 4.6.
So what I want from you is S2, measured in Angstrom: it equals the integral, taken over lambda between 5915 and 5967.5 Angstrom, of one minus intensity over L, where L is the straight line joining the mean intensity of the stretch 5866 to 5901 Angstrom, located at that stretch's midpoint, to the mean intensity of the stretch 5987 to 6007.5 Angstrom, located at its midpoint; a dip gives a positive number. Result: -1.64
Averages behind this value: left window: 50.8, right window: 55.2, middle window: 54.6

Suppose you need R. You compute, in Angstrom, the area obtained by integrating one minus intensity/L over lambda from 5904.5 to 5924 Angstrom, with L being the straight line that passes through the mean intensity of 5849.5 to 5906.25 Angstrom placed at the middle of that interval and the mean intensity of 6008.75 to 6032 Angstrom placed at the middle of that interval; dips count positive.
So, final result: -0.5 Angstrom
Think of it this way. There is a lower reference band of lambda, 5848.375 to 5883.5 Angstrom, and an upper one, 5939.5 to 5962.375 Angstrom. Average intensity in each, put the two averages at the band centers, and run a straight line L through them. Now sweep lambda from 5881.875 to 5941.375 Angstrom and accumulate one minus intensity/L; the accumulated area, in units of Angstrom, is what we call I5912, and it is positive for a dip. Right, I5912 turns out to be 4.5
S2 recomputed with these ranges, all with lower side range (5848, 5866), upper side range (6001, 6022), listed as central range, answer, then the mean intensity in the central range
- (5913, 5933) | 0.60 Angstrom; 54.8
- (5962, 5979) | -0.59 Angstrom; 57.8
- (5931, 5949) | 0.58 Angstrom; 54.5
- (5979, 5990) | 0.36 Angstrom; 53.9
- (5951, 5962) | 0.74 Angstrom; 52.3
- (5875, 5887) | 0.55 Angstrom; 54.4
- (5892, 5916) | 2.46 Angstrom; 50.9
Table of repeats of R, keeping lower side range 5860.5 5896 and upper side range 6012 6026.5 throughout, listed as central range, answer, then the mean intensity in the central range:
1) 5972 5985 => -0.07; 55.1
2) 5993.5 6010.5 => -0.06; 55.5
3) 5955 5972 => -0.44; 55.9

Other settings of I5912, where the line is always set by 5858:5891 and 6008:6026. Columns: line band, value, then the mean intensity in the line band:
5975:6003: 0.24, 55.1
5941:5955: 0.15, 54.8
